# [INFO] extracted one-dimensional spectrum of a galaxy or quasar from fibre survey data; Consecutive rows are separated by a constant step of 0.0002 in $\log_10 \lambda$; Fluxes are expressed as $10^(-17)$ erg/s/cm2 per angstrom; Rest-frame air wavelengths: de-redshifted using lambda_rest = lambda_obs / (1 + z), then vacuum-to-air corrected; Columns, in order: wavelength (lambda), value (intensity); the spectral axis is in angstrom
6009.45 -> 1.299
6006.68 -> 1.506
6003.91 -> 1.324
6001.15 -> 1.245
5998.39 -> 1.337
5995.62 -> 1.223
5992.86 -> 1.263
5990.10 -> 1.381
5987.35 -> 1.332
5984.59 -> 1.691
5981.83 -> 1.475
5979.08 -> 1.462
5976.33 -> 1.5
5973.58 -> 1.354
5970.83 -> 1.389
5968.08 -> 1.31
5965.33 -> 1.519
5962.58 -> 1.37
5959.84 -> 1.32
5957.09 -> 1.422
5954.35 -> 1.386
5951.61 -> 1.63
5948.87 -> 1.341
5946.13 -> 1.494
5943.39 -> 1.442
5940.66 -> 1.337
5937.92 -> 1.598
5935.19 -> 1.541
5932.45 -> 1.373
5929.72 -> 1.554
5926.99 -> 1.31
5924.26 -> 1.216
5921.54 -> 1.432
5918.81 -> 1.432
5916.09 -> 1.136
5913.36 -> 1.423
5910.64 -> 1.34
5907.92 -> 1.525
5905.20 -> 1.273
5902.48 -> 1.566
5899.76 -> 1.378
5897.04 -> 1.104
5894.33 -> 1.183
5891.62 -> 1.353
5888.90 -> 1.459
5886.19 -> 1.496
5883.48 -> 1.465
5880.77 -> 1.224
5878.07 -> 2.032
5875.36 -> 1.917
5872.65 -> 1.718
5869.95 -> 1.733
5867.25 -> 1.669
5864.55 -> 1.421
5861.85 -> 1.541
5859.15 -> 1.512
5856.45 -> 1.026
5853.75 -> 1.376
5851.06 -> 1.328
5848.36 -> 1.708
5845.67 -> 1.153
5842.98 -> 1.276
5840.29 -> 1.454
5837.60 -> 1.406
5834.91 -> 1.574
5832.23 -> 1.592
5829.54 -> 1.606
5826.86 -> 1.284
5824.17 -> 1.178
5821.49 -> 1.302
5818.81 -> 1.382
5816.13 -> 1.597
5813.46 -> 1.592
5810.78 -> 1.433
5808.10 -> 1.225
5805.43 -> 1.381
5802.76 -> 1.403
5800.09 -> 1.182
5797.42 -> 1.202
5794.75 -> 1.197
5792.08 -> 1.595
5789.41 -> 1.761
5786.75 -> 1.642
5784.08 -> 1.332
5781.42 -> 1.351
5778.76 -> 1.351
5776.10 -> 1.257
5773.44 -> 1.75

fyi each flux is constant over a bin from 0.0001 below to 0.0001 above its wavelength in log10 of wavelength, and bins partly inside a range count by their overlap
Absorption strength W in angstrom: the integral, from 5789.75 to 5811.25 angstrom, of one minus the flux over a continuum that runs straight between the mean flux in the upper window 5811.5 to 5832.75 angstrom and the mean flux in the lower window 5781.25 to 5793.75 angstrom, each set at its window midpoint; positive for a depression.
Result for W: 2.3 angstrom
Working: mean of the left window 1.54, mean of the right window 1.44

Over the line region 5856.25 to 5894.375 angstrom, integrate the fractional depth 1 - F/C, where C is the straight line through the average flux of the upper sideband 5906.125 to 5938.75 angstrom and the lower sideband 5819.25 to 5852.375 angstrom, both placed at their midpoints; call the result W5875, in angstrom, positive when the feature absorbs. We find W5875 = -3.79 angstrom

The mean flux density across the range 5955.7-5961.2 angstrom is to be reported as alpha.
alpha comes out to 1.37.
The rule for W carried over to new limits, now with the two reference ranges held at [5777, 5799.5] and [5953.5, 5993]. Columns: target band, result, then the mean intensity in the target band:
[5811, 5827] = 0.2 angstrom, 1.4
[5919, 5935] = 0.3 angstrom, 1.39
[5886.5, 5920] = 1.5 angstrom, 1.35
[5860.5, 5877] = -3.0 angstrom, 1.67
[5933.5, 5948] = -0.6 angstrom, 1.47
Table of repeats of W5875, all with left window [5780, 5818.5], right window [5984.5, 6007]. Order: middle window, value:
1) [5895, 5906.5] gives 0.5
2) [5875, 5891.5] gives -2.1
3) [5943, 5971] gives -1.3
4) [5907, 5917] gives 0.1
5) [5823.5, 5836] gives -0.5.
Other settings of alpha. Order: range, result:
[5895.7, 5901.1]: 1.24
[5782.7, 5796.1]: 1.5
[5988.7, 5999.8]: 1.3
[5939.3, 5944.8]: 1.39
